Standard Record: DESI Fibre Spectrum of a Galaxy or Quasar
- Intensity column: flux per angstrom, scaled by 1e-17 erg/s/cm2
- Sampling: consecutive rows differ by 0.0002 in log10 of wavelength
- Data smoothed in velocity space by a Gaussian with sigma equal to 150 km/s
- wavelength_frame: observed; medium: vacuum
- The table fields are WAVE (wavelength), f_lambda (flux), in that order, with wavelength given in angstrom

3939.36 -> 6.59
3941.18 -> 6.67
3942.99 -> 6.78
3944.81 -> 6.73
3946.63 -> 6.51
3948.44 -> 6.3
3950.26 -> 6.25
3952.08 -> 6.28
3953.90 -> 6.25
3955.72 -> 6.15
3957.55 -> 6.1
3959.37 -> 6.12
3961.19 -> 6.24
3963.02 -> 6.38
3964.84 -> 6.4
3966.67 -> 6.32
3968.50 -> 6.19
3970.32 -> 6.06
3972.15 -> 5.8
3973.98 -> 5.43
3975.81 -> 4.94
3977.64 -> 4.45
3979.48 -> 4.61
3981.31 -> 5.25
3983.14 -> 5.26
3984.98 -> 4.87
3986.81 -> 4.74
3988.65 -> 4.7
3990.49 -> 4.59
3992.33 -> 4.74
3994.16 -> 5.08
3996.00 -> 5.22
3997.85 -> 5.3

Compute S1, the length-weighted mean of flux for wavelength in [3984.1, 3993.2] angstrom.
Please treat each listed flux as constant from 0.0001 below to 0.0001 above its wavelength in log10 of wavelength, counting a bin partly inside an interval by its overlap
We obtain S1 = 4.73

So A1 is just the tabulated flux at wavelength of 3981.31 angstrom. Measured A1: 5.25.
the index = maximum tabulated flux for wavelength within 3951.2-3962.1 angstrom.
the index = 6.28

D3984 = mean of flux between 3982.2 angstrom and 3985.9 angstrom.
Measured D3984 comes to 5.07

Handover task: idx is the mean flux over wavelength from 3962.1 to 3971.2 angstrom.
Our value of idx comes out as 6.27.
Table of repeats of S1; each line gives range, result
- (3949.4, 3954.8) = 6.26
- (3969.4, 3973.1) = 5.94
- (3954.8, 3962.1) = 6.15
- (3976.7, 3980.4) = 4.53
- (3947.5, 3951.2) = 6.29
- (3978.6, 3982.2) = 4.94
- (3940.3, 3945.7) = 6.73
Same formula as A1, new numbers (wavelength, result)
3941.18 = 6.67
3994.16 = 5.08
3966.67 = 6.32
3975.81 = 4.94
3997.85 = 5.3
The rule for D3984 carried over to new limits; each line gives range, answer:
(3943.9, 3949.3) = 6.52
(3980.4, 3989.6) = 4.96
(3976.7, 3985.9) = 4.89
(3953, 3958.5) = 6.16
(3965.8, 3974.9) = 5.96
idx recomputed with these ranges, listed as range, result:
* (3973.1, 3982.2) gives 4.93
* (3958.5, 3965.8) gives 6.29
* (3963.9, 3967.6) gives 6.36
